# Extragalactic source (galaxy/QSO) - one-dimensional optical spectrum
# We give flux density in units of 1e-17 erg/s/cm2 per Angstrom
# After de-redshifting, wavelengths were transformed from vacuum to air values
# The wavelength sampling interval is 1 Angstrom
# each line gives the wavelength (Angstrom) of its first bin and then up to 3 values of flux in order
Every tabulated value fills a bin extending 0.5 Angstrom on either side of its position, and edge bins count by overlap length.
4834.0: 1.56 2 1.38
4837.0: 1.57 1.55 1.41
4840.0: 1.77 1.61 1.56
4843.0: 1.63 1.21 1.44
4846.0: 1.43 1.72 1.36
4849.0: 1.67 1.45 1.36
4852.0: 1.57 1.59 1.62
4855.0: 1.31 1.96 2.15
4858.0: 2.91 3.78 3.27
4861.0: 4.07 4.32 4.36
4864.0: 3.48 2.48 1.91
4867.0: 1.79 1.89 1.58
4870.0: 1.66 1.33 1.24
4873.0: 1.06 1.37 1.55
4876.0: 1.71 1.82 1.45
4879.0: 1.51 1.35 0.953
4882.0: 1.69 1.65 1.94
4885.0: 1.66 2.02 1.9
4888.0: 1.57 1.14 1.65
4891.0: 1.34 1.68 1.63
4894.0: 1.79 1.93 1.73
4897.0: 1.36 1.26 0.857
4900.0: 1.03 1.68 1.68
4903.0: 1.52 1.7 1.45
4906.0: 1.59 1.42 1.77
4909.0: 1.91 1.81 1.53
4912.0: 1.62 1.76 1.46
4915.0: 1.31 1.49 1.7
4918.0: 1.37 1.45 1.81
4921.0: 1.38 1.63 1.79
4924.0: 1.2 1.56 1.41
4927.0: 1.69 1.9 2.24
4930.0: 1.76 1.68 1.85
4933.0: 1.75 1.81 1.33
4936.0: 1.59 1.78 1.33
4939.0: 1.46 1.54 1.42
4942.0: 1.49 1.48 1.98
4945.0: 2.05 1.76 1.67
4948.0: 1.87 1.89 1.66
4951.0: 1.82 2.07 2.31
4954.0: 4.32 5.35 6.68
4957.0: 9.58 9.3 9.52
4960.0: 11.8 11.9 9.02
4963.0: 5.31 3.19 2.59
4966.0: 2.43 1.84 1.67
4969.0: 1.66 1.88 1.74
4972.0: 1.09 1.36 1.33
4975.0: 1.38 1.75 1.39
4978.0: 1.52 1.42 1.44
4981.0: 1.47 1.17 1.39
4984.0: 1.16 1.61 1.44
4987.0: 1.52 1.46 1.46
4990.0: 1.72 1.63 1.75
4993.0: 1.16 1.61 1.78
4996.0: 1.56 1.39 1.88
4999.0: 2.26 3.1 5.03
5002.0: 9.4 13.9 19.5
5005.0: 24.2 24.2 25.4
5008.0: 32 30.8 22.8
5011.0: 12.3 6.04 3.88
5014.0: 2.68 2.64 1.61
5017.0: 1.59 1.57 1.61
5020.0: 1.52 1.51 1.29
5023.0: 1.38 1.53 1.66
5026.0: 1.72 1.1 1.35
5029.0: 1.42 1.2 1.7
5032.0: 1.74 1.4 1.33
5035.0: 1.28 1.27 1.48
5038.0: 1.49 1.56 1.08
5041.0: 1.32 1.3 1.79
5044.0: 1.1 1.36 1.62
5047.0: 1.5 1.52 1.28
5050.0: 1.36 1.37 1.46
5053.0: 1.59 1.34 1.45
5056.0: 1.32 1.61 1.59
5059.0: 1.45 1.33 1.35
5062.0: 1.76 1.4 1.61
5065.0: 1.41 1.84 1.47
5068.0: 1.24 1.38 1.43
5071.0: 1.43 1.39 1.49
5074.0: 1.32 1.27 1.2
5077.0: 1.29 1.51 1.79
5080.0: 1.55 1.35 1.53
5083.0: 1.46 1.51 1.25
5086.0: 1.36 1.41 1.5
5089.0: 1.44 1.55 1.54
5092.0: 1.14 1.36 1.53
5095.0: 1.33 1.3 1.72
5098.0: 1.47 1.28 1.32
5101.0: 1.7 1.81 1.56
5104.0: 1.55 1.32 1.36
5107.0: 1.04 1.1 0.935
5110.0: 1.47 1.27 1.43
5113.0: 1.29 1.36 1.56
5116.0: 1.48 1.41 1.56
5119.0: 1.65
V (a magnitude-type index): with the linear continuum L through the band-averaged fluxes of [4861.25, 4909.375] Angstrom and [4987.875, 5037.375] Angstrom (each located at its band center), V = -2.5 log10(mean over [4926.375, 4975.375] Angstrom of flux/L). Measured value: 0.26 mag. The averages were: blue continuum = 1.75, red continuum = 5.84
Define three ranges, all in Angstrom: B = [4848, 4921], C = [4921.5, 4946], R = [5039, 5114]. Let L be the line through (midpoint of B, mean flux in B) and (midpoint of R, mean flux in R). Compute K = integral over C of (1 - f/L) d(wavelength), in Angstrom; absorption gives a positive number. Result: 0.56 Angstrom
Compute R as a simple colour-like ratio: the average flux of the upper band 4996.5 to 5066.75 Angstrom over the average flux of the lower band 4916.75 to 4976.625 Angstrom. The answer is 1.61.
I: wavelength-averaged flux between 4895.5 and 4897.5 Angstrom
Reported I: 1.54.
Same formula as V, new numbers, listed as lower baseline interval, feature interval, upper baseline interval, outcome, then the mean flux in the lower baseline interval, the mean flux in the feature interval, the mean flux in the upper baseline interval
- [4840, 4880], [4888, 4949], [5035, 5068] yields 0.13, 1.97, 1.6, 1.44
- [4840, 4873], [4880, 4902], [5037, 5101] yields 0.26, 2.06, 1.54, 1.44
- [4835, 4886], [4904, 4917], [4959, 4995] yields 0.34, 1.88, 1.6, 2.61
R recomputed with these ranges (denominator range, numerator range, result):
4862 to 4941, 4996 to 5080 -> 2.41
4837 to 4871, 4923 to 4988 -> 1.30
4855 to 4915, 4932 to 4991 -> 1.51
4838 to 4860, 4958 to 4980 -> 2.09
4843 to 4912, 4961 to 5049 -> 2.31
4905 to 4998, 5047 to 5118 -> 0.60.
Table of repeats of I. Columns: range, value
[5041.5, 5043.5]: 1.54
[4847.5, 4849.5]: 1.52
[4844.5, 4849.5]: 1.52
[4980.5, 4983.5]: 1.34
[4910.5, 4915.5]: 1.54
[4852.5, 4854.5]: 1.6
